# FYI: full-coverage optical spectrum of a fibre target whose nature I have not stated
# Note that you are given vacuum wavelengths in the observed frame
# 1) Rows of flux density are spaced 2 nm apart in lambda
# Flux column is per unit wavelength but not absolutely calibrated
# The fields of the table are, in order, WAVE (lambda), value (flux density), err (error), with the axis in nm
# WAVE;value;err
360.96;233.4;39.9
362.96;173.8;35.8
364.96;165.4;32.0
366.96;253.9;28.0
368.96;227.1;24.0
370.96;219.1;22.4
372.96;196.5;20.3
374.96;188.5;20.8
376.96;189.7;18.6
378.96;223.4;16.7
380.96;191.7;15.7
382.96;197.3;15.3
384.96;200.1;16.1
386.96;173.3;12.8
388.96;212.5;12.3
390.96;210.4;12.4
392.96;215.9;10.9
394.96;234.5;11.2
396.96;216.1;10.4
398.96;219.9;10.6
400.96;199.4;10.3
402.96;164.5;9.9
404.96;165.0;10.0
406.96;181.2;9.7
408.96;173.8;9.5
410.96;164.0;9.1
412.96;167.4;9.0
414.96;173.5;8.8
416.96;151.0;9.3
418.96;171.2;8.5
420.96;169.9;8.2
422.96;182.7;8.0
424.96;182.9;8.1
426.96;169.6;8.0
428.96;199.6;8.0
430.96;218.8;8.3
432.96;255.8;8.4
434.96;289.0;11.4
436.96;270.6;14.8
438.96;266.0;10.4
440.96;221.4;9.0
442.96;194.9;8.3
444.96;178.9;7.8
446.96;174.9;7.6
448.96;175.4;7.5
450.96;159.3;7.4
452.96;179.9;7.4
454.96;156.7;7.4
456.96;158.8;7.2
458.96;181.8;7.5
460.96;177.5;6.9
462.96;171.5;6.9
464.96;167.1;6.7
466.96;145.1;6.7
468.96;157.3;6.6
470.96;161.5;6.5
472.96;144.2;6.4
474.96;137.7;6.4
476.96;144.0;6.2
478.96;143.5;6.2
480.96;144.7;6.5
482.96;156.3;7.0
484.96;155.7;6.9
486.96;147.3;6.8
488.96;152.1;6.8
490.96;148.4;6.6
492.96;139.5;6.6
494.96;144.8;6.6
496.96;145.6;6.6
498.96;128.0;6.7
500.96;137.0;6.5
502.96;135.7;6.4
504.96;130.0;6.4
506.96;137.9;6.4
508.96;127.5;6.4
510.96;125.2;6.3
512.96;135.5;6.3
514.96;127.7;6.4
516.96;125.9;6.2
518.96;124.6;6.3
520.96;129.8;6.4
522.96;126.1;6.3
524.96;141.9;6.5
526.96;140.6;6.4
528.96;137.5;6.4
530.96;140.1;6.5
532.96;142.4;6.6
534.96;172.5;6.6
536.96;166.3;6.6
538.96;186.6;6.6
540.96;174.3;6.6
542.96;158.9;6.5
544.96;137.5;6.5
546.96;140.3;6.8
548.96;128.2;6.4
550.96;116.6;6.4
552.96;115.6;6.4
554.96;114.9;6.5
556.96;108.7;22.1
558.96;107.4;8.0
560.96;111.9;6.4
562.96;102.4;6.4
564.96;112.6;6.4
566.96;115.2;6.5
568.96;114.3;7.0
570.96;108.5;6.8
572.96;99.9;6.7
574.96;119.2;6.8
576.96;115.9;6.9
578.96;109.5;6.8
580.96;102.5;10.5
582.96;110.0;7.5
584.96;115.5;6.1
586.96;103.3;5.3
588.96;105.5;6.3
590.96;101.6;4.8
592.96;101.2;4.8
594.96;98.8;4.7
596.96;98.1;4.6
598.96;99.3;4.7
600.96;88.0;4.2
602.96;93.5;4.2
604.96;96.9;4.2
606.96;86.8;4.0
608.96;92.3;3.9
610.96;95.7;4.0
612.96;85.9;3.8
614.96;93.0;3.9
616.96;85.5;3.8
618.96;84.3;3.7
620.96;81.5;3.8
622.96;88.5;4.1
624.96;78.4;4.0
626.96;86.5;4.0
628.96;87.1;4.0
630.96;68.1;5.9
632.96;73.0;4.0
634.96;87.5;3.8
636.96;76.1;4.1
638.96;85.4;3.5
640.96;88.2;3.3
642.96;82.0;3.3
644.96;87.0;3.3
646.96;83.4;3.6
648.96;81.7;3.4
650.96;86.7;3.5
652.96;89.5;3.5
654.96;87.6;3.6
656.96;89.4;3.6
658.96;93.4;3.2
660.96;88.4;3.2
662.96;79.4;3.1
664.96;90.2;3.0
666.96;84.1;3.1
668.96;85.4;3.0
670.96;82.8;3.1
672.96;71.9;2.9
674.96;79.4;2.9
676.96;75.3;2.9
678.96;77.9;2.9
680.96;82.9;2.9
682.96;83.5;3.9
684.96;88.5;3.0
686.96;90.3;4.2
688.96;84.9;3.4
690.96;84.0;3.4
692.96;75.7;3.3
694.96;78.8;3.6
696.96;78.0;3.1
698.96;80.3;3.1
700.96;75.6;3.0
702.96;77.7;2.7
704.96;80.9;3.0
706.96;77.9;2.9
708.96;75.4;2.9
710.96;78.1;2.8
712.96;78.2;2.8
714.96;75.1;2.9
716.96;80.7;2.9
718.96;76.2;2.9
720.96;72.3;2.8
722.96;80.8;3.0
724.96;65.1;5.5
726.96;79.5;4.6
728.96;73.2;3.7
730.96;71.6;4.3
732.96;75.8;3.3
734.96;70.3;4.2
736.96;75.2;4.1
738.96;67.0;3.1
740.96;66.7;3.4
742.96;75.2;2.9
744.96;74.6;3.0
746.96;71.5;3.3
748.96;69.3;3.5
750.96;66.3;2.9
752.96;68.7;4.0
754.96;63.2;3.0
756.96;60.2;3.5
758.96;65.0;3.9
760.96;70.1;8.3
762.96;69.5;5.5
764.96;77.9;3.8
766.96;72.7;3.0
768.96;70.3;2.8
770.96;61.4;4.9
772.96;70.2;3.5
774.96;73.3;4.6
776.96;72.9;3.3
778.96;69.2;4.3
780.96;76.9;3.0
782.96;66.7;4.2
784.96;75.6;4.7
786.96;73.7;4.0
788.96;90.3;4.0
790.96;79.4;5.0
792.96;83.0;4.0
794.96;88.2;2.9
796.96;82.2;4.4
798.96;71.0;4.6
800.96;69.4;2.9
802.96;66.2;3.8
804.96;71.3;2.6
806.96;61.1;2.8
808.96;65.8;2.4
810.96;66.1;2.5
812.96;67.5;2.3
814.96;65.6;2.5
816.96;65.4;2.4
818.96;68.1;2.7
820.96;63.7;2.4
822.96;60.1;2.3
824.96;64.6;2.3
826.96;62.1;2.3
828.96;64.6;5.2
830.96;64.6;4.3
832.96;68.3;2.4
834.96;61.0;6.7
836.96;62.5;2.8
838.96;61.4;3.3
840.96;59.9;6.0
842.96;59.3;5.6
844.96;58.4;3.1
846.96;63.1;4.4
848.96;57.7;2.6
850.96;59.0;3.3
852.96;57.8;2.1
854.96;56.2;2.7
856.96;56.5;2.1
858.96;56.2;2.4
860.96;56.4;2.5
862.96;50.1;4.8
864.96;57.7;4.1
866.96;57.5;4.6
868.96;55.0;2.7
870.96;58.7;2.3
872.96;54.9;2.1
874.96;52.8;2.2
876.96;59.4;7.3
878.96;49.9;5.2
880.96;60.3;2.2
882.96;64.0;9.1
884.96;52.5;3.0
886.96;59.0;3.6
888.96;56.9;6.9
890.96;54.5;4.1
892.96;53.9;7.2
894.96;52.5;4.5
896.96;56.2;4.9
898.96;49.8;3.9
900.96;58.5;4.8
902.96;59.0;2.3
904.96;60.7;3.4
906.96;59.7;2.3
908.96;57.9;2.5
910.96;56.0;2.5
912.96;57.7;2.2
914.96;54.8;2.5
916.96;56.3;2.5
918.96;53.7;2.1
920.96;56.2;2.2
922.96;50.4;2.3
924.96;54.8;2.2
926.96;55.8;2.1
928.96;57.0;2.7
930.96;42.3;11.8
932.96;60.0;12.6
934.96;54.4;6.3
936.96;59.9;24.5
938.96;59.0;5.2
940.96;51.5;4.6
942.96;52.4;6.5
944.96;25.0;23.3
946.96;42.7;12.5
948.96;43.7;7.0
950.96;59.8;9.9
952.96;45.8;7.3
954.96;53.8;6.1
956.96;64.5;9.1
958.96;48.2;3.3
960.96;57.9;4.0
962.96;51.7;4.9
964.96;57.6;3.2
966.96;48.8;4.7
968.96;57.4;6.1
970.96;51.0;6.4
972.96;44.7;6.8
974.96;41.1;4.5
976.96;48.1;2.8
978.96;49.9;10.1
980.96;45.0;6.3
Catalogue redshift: 1.825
